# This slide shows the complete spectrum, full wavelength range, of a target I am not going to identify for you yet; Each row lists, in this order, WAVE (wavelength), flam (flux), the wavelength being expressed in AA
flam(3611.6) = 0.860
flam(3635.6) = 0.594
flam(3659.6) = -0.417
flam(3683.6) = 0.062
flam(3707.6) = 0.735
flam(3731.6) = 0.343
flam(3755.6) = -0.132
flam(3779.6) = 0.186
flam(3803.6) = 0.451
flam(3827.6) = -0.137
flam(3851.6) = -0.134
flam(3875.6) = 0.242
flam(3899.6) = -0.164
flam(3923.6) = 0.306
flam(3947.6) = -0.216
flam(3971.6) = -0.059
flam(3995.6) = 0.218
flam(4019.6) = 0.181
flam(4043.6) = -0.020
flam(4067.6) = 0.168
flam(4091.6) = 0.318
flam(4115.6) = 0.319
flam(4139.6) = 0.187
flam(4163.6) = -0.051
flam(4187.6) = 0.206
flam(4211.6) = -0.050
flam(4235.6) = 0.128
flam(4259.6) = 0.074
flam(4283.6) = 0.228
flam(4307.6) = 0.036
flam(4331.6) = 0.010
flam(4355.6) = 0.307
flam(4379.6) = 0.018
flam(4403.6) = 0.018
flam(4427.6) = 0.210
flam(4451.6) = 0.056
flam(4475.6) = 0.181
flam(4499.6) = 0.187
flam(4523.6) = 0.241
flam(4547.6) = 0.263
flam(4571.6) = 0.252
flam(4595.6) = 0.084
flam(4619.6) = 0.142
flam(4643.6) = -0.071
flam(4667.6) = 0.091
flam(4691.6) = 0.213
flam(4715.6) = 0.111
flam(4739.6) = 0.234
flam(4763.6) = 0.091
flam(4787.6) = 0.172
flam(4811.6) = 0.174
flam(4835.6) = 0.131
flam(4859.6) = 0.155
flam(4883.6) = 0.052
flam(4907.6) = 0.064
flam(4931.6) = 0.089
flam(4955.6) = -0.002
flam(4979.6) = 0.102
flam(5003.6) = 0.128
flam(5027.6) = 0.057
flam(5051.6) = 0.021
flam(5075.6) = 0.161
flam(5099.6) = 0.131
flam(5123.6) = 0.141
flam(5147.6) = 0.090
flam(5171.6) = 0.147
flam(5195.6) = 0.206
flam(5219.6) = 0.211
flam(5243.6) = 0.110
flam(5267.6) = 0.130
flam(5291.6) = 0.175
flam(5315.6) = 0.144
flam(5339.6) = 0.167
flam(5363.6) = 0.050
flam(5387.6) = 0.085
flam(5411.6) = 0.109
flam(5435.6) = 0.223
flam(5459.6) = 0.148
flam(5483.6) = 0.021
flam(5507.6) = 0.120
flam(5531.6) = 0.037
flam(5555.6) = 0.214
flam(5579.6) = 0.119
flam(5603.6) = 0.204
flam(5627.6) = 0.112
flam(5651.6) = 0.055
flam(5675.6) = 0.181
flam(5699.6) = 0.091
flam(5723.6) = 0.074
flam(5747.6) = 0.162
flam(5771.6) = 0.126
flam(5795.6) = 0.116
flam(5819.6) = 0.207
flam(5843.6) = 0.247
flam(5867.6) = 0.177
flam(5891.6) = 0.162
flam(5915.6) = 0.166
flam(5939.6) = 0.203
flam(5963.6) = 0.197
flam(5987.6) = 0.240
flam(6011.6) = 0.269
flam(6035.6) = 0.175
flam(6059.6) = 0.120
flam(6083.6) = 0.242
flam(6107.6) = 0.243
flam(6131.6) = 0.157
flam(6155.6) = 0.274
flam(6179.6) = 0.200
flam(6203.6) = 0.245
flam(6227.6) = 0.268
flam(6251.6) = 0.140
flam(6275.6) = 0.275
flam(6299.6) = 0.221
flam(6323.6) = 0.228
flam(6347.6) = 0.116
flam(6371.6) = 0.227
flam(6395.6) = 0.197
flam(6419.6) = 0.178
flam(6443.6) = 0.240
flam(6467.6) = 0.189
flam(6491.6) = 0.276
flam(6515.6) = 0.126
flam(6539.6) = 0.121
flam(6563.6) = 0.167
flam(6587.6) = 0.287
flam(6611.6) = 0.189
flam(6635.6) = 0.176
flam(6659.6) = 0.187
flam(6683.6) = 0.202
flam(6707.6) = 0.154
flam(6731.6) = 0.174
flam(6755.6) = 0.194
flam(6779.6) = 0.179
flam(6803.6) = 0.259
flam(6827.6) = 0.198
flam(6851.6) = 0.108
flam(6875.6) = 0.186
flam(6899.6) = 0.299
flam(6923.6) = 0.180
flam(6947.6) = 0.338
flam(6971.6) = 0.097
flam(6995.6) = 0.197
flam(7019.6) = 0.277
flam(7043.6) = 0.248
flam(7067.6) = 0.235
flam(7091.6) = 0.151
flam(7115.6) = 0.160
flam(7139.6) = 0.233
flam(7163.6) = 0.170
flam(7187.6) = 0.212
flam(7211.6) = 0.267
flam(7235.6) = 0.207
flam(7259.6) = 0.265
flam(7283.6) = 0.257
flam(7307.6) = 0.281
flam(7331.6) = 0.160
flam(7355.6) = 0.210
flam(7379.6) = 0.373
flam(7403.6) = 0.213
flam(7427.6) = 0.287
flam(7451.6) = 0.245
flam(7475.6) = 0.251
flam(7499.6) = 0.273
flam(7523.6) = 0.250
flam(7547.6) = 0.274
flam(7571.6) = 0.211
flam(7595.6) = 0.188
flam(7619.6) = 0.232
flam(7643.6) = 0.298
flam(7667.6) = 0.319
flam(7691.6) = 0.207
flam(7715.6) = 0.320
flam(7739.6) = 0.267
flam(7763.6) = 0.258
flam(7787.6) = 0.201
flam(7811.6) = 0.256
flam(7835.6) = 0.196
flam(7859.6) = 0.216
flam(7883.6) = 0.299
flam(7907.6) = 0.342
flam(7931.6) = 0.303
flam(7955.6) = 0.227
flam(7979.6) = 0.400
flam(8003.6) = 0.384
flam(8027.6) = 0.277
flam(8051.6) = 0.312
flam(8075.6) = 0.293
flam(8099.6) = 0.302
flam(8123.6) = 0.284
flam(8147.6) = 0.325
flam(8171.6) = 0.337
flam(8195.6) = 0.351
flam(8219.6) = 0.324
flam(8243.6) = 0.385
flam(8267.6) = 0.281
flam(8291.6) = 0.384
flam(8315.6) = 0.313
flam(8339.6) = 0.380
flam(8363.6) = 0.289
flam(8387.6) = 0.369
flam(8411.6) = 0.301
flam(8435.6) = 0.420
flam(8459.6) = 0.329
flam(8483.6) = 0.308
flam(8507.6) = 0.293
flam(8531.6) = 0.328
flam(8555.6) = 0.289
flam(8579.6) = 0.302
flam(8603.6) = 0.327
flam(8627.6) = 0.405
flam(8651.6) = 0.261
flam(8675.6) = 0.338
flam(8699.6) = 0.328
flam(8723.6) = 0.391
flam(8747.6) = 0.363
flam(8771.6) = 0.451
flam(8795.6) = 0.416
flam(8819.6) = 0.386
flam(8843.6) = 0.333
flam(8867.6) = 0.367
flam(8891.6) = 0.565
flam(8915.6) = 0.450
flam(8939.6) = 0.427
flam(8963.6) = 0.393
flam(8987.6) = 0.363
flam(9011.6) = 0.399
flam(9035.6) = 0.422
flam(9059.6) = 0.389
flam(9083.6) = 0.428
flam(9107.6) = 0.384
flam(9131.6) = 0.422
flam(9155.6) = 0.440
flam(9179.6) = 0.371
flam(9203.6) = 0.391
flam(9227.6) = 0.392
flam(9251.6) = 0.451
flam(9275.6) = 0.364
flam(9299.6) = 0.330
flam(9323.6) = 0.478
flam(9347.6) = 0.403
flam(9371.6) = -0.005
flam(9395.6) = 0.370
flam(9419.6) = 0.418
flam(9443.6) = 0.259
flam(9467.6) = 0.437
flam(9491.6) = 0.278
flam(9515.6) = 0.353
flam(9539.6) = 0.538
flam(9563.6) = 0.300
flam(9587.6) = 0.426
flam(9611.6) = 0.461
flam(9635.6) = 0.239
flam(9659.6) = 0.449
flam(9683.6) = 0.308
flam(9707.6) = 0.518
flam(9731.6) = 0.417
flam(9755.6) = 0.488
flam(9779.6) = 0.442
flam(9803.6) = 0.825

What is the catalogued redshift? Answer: 0.98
